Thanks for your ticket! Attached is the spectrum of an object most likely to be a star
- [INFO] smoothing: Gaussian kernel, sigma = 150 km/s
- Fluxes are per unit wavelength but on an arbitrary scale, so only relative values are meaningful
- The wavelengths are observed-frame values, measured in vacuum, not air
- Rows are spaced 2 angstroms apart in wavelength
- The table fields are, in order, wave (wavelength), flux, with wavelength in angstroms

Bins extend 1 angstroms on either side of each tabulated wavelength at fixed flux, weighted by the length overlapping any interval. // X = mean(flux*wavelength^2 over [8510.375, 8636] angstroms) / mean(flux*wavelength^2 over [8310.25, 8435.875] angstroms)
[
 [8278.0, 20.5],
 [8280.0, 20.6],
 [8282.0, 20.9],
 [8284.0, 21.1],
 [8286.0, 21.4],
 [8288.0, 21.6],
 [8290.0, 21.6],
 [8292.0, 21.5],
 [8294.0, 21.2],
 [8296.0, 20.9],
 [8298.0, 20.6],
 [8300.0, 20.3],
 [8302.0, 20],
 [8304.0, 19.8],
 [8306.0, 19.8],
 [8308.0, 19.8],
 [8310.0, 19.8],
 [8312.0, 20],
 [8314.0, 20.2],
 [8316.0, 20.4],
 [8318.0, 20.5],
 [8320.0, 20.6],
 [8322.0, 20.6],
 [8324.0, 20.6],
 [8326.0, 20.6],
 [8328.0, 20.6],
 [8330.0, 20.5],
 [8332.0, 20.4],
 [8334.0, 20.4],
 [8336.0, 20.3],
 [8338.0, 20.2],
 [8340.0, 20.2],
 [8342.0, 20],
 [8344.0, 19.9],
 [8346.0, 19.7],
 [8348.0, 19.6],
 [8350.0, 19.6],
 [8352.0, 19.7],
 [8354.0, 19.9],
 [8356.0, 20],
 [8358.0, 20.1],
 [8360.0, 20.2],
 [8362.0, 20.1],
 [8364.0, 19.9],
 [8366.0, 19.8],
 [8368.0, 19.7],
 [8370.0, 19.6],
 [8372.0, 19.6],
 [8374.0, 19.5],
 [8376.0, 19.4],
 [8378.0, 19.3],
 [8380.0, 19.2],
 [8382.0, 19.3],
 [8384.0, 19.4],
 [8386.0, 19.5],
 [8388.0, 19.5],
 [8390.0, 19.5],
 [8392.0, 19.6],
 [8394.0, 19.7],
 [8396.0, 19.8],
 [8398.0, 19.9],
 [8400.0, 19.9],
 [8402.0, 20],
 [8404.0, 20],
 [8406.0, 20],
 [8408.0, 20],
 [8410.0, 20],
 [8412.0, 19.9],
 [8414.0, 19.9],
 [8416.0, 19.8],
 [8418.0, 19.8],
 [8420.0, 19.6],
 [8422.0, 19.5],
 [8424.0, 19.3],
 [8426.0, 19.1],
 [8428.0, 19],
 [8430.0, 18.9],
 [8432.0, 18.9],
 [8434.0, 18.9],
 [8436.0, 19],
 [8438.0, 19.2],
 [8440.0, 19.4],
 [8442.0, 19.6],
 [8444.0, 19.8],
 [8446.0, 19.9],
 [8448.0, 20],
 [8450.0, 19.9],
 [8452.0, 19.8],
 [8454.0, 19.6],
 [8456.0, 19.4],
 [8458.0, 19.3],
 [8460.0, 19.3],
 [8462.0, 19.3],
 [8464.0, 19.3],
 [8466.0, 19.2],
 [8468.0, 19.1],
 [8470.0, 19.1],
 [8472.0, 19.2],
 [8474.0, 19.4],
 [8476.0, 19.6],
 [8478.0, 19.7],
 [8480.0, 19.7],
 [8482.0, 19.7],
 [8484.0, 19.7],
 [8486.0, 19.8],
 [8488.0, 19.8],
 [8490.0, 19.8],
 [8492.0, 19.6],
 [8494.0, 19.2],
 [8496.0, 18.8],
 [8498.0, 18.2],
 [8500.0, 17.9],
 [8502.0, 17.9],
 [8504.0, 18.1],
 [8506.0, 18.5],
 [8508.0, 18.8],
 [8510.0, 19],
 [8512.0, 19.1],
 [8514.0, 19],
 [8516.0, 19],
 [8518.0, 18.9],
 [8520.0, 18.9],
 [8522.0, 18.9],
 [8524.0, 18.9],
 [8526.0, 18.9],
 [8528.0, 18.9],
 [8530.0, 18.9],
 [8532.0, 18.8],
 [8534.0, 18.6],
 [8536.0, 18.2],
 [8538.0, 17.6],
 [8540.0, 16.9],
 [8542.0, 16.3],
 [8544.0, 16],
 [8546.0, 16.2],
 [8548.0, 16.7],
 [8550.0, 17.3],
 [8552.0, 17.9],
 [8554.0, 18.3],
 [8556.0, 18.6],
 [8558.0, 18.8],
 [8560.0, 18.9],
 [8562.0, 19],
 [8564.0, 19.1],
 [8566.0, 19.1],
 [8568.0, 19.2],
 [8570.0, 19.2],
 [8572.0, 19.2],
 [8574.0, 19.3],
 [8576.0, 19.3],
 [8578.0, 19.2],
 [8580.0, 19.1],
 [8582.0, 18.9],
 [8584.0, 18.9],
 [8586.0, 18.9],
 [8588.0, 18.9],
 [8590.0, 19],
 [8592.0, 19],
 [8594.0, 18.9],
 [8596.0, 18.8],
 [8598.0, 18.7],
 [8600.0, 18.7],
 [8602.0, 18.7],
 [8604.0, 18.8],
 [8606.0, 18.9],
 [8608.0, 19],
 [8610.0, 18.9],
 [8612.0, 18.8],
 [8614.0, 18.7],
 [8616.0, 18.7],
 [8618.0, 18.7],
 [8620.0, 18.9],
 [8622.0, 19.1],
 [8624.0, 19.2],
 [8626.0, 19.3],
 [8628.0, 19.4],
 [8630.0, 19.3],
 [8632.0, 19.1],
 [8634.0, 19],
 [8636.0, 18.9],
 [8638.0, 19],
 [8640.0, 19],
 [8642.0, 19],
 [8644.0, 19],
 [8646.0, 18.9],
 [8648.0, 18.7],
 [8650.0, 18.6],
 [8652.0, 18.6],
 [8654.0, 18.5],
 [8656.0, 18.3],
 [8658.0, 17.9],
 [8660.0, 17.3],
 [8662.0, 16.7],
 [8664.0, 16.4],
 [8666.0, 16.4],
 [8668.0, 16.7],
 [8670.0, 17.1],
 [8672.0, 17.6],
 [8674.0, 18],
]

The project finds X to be 0.99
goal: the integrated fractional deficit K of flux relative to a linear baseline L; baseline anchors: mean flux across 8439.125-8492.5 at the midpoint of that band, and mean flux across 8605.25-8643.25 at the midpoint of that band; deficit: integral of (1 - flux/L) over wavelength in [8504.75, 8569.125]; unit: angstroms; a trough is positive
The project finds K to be 3.2 angstroms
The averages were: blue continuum 19.6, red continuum 19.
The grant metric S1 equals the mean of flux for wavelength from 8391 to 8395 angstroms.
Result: 19.6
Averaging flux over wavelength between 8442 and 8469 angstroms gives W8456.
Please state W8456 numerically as 19.5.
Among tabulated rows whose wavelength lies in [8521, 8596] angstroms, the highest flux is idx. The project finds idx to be 19.3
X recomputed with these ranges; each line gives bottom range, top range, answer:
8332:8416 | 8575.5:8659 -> 1.01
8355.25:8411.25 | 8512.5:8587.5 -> 0.97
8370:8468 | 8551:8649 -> 1.01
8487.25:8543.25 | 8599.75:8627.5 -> 1.04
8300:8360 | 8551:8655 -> 1.00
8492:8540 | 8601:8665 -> 1.03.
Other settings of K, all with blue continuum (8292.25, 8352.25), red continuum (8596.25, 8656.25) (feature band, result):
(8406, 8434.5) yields 0.4 angstroms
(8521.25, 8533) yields 0.3 angstroms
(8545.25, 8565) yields 1.1 angstroms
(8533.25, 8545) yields 1.2 angstroms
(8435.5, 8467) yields 0.3 angstroms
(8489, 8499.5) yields 0.2 angstroms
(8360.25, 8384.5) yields 0.5 angstroms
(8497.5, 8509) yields 0.7 angstroms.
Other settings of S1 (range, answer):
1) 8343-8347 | 19.8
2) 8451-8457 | 19.6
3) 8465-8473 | 19.1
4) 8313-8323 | 20.5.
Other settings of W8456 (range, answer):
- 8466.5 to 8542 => 18.9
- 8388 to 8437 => 19.6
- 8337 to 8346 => 20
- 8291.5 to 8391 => 20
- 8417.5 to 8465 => 19.4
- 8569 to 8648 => 19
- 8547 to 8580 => 18.7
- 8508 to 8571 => 18.4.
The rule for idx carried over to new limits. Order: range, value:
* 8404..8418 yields 20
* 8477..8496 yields 19.8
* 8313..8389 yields 20.6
